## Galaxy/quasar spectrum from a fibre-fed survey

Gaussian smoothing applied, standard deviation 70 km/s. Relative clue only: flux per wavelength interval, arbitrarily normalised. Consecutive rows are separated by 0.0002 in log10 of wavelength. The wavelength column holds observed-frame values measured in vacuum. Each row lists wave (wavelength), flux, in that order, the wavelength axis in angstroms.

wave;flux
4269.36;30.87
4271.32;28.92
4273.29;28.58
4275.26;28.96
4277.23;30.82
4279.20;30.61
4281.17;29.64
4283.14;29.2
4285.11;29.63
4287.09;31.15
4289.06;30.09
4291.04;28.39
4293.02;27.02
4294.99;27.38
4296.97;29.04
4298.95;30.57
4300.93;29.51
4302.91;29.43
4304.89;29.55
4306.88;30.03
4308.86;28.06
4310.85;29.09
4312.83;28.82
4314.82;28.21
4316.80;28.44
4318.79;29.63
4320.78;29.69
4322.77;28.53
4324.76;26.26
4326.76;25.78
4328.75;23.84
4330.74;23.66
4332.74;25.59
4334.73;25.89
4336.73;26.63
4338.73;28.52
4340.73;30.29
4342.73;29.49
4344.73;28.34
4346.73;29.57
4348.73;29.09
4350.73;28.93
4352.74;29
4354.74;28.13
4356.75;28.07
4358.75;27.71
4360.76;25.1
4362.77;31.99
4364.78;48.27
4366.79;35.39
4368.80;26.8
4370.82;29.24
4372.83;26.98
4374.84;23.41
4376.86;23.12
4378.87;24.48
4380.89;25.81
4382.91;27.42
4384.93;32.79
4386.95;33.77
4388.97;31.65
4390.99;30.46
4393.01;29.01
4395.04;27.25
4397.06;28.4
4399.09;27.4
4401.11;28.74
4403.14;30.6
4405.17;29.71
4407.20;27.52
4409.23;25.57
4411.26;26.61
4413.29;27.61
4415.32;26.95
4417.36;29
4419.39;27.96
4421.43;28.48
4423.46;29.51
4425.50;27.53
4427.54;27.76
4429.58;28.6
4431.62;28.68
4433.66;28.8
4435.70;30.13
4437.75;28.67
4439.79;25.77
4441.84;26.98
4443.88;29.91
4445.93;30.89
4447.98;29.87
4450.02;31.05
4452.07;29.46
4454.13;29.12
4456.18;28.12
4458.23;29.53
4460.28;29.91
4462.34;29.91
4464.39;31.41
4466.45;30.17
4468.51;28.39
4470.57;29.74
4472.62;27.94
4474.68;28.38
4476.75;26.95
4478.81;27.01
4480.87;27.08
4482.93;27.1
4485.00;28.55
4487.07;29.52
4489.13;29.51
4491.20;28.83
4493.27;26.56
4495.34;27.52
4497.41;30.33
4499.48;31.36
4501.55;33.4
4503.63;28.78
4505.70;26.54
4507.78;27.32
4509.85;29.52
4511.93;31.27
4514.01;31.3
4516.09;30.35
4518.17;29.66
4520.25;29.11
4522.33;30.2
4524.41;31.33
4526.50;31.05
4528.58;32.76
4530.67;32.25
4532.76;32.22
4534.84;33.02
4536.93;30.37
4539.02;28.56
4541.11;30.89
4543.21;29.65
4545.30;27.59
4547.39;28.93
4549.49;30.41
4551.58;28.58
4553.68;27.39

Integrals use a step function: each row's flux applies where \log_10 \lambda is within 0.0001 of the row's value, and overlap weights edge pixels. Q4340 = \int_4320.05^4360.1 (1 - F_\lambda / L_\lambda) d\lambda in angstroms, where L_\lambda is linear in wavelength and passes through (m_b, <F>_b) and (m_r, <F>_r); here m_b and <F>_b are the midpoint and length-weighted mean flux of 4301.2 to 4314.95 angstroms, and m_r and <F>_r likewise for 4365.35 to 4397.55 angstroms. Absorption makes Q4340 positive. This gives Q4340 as 1.8 angstroms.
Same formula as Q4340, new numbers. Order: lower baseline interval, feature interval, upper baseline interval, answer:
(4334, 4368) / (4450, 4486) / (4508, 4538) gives 2.2 angstroms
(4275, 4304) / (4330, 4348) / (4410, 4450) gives 0.9 angstroms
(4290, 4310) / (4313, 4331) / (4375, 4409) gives 0.9 angstroms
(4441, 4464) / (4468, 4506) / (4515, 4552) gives 1.7 angstroms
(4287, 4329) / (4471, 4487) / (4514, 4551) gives 1.2 angstroms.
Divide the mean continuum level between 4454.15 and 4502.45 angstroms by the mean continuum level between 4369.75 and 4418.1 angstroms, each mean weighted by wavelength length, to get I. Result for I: 1.03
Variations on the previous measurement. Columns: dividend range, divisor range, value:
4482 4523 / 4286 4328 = 1.02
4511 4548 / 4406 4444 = 1.09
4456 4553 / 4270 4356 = 1.03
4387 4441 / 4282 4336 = 1.01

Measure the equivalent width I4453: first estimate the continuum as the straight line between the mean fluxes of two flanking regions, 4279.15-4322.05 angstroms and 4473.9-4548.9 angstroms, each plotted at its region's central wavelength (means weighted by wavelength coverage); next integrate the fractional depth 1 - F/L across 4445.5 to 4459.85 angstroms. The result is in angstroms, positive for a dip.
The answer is -0.10 angstroms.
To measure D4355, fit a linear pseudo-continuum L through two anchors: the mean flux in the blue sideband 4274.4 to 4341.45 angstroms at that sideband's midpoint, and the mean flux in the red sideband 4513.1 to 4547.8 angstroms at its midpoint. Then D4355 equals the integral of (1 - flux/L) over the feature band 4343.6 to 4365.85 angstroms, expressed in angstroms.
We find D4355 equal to -1.1 angstroms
